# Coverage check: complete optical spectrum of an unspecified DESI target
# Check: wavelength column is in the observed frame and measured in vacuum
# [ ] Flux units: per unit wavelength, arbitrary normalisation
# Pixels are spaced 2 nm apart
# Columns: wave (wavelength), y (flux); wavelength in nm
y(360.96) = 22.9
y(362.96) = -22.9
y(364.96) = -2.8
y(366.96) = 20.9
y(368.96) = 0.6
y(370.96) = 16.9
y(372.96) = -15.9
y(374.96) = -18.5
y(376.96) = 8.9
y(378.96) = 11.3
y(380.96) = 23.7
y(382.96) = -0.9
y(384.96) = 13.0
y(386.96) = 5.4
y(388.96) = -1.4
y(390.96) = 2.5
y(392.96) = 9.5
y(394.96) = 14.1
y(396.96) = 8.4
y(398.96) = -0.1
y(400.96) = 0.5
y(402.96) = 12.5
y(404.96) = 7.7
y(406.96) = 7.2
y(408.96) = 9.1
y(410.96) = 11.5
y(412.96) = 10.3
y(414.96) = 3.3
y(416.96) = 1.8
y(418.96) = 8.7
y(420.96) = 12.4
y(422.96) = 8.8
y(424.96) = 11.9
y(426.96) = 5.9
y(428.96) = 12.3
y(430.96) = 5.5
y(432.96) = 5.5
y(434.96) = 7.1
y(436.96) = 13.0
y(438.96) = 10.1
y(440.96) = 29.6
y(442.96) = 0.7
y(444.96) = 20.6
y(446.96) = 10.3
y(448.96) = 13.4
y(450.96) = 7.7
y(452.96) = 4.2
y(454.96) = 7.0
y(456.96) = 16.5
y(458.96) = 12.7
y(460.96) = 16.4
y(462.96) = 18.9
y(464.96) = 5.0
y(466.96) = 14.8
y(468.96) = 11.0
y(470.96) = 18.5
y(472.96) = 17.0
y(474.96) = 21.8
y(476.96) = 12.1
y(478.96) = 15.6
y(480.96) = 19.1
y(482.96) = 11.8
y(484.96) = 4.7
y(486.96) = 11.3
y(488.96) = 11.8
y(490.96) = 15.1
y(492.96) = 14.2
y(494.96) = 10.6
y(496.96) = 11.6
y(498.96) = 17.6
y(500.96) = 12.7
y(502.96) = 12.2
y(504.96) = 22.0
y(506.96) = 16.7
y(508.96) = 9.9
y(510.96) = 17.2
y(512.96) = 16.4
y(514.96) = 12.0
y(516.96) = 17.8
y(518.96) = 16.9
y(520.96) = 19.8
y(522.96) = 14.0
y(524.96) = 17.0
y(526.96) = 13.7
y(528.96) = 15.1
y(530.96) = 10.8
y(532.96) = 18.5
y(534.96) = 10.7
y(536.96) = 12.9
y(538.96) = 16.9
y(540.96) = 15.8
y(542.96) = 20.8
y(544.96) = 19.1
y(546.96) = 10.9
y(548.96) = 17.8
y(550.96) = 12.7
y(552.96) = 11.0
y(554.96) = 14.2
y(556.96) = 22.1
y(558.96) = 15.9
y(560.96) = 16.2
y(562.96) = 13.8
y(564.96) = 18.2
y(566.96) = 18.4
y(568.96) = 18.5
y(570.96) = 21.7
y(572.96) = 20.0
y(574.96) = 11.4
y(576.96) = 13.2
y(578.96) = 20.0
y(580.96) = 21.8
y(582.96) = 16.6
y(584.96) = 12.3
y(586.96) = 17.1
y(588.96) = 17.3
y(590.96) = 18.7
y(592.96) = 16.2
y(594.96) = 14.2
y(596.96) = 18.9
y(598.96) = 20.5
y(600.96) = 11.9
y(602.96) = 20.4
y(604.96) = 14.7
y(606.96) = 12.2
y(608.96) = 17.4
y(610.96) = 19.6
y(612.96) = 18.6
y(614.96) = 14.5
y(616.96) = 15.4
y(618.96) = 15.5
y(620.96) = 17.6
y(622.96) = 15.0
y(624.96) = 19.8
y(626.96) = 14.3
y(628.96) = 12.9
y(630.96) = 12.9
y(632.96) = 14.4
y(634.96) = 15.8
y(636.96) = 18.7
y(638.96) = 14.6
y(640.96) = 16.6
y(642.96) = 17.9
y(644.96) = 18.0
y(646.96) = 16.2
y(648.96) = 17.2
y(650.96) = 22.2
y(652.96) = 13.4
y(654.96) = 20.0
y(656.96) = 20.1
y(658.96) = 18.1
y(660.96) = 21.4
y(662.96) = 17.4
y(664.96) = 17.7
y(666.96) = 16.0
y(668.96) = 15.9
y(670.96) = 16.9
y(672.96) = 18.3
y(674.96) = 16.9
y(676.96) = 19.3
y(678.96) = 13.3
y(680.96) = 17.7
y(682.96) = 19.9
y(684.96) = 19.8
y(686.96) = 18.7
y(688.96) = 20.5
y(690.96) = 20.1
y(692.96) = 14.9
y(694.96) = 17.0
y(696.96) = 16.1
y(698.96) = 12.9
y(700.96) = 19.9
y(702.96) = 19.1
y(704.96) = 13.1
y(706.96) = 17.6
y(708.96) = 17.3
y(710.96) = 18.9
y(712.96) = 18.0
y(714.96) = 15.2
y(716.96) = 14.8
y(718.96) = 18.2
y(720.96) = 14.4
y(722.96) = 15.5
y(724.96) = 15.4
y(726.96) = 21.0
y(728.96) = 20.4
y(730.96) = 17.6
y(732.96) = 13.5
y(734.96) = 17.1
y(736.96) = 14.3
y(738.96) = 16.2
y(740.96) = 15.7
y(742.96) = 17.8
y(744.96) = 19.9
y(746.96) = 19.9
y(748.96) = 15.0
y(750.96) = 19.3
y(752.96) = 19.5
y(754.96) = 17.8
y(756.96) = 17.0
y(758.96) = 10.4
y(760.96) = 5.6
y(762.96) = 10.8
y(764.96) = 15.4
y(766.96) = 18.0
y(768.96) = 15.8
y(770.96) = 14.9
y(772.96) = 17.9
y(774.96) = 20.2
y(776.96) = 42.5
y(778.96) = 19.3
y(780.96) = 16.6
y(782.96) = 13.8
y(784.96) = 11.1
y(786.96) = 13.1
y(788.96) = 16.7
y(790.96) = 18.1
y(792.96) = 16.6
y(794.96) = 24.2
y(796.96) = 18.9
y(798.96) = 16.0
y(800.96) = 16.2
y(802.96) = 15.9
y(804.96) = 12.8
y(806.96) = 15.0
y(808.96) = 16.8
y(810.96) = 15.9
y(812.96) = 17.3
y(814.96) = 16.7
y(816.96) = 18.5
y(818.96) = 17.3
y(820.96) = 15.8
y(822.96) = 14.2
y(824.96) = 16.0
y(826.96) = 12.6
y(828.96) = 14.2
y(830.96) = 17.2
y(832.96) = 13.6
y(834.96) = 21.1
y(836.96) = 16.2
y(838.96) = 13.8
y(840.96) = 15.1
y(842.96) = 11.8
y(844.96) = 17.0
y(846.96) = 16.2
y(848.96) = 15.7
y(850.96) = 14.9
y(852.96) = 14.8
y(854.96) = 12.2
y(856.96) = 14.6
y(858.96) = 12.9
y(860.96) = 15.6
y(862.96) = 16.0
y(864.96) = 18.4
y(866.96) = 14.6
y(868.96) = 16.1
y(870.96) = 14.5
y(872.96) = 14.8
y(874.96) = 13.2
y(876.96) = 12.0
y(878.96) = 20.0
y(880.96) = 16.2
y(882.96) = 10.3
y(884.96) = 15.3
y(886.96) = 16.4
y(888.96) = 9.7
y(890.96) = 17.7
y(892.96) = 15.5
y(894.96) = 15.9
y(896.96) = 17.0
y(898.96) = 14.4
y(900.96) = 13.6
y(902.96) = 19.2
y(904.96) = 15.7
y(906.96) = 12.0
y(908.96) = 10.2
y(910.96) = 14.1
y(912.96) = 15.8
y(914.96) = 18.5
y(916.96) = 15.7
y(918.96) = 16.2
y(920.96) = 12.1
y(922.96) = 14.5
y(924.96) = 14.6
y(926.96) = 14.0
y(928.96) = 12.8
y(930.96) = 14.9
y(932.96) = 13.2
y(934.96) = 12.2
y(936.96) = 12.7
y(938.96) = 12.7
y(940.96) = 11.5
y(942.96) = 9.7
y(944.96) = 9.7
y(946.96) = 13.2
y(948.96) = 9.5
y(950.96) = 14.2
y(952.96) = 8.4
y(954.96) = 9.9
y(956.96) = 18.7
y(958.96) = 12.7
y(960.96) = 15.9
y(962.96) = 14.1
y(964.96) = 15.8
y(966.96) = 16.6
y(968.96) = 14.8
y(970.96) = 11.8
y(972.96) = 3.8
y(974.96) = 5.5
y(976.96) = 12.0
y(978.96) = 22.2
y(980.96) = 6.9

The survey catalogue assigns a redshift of 0.18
